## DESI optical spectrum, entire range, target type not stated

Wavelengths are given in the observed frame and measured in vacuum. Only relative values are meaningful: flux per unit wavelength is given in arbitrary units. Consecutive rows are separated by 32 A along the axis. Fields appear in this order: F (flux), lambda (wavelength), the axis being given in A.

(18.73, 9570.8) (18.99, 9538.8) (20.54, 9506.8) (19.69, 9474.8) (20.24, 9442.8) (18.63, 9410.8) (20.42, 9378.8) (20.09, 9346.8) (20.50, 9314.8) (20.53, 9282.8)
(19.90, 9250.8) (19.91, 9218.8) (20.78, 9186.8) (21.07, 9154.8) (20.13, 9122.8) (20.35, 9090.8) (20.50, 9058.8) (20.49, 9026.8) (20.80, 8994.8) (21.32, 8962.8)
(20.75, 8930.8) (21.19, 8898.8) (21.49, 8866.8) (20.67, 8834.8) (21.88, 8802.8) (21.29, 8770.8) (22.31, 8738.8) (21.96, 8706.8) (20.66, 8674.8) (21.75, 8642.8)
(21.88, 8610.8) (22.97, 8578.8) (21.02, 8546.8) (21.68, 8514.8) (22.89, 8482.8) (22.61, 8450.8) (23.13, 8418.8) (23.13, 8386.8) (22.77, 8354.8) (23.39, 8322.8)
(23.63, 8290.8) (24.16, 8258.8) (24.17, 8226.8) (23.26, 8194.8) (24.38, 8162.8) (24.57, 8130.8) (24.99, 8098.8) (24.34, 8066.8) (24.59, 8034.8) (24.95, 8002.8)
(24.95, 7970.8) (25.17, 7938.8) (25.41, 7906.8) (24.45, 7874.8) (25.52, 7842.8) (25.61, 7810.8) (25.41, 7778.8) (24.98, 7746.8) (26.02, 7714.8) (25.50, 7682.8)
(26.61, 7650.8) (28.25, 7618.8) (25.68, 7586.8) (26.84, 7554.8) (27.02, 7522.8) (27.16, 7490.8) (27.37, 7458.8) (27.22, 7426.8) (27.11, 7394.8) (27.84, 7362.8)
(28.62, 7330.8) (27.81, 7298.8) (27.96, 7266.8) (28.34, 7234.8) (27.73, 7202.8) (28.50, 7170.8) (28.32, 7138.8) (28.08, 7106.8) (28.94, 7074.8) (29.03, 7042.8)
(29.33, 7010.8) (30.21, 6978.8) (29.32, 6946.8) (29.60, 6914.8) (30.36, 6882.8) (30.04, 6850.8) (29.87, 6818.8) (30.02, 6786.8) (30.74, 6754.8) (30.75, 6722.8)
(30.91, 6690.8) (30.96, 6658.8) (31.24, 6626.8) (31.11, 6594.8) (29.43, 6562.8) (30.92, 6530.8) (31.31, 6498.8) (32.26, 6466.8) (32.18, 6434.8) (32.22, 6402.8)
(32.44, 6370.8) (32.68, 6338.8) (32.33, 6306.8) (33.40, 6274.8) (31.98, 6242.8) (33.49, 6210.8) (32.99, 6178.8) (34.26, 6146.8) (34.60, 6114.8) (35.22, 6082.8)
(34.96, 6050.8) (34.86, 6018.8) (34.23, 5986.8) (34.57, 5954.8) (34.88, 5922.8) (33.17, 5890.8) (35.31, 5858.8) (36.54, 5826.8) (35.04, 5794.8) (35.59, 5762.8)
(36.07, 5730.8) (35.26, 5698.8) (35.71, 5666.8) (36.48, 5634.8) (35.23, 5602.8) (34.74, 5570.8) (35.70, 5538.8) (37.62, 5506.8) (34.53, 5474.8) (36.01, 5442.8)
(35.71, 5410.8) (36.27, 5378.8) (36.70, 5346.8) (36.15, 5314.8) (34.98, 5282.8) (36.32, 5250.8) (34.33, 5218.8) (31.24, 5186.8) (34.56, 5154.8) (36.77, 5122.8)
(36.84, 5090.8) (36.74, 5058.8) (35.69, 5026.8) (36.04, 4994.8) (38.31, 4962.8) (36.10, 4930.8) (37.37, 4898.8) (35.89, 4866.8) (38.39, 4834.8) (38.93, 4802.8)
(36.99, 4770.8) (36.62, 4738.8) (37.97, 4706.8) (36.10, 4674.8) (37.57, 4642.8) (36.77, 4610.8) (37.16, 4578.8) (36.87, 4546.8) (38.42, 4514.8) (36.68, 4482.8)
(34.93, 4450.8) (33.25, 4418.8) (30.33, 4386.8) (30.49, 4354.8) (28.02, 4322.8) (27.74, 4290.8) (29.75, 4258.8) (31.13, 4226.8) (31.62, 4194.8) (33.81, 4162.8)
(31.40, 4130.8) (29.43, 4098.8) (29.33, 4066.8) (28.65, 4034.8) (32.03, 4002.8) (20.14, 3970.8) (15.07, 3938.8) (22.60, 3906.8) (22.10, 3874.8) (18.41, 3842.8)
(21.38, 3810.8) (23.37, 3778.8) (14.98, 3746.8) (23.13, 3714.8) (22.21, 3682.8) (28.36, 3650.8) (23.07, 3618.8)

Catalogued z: 0.000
